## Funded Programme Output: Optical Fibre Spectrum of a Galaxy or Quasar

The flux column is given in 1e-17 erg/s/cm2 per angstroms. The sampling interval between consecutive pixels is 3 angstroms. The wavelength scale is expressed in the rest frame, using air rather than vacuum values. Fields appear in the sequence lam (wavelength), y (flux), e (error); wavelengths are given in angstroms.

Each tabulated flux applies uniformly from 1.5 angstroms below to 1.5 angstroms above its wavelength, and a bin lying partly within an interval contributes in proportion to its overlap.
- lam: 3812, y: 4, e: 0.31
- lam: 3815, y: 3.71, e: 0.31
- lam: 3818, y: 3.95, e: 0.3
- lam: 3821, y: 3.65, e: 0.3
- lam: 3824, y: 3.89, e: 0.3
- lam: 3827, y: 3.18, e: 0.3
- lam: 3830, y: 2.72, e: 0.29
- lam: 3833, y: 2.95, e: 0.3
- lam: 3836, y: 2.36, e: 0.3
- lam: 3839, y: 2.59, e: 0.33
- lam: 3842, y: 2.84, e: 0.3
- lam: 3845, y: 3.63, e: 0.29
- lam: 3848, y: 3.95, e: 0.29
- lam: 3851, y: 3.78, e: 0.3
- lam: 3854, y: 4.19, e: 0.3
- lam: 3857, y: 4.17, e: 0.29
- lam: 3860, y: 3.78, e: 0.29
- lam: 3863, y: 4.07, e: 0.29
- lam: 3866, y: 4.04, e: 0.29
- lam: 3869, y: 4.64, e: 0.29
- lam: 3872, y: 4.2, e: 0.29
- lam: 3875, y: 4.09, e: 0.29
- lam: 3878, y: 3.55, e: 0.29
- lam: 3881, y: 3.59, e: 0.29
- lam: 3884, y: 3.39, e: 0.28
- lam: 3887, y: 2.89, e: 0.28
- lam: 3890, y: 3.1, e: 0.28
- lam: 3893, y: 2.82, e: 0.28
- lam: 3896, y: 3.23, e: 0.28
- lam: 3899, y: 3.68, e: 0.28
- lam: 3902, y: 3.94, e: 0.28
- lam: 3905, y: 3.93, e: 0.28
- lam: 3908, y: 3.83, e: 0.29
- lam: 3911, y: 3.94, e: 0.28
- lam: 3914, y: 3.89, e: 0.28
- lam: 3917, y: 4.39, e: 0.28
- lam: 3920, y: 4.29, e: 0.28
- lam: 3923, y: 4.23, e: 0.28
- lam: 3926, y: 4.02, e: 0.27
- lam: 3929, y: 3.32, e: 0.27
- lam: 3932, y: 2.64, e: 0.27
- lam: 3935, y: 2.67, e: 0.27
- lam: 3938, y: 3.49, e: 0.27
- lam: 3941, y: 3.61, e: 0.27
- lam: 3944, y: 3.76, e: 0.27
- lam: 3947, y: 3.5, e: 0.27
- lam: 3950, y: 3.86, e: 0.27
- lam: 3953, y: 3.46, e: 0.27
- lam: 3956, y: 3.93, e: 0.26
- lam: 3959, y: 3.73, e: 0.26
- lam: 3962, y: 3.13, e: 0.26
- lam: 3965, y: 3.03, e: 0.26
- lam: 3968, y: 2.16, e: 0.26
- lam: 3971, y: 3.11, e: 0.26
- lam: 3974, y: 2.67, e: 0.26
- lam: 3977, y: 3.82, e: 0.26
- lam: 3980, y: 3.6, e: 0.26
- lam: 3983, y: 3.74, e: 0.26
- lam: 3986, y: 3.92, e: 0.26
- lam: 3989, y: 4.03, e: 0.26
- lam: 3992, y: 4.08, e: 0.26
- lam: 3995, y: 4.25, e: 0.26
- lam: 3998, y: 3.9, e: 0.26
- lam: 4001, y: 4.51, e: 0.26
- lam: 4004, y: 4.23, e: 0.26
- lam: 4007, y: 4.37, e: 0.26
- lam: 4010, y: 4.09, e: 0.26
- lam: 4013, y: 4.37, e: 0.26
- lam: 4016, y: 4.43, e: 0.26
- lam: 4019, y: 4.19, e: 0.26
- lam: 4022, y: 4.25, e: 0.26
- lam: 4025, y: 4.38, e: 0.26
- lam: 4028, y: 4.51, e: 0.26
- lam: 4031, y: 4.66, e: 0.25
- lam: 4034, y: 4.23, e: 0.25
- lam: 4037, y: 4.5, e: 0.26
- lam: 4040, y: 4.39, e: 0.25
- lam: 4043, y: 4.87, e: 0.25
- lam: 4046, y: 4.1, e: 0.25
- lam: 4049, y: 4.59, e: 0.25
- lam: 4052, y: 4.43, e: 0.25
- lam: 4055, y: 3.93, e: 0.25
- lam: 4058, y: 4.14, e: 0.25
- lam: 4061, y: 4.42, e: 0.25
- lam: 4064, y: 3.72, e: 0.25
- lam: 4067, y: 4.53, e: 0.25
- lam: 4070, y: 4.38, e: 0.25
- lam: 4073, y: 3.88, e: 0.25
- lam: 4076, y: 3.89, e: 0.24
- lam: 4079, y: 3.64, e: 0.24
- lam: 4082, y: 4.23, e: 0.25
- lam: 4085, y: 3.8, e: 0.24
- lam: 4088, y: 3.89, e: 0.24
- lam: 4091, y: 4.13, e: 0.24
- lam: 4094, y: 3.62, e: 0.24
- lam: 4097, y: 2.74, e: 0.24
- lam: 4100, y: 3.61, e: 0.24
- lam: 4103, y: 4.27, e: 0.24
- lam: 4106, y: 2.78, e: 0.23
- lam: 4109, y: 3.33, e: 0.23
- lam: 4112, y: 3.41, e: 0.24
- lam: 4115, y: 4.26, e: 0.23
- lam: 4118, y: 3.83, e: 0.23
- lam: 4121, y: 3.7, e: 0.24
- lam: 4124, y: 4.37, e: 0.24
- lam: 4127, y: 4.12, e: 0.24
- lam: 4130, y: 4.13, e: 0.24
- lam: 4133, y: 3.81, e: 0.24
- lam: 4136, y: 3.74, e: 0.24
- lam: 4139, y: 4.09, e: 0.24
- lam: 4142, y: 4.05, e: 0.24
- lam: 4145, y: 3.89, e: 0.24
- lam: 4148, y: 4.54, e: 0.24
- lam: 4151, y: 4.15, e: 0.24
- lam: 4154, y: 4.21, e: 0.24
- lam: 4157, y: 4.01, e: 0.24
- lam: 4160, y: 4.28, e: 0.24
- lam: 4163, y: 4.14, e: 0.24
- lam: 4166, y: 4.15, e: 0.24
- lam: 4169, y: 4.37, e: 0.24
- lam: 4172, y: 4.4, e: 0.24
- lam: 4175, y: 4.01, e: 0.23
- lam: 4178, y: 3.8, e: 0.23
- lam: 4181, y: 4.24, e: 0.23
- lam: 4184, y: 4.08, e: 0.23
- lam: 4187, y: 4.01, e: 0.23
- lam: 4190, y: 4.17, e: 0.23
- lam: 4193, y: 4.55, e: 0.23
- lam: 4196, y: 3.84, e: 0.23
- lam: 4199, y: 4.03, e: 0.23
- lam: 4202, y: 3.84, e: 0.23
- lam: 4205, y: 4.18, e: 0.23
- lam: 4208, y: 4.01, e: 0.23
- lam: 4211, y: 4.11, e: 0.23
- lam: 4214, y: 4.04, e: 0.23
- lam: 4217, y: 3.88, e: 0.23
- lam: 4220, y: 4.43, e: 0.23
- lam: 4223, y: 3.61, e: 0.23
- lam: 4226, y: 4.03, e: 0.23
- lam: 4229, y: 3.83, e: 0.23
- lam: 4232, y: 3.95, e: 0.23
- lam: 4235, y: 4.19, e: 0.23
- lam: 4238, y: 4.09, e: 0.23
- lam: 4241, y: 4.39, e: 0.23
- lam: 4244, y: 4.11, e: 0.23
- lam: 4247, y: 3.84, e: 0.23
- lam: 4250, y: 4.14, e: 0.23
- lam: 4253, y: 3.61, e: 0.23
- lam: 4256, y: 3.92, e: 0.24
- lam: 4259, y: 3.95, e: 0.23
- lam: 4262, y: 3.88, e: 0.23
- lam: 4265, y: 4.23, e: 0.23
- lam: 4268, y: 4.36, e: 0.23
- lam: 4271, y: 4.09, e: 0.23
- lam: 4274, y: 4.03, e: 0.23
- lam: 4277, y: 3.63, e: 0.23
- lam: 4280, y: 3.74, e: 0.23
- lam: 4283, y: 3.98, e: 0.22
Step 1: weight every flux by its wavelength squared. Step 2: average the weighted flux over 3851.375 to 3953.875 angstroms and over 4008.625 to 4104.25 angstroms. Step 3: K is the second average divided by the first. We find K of 1.21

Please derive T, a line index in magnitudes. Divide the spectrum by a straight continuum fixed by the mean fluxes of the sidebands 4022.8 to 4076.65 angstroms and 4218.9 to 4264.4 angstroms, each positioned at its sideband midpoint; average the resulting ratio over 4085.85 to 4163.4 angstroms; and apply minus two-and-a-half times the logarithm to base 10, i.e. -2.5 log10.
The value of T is 0.082 mag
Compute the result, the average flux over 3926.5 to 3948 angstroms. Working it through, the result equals 3.31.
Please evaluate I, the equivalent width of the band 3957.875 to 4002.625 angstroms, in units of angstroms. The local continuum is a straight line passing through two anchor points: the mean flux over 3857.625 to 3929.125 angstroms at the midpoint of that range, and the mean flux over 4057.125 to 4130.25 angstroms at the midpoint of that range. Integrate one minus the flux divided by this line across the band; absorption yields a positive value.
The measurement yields 2.9 angstroms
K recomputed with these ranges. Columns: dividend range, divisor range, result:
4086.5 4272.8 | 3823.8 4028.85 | 1.23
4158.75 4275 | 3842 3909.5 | 1.29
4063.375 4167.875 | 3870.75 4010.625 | 1.17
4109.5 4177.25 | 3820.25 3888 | 1.31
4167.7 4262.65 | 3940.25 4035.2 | 1.17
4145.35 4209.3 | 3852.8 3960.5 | 1.27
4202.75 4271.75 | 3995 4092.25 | 1.05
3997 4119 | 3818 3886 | 1.26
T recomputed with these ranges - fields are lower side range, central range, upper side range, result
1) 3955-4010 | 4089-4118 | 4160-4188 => 0.11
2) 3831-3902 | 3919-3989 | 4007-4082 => 0.13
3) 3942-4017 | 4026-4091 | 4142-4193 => -0.08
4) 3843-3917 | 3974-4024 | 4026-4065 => 0.03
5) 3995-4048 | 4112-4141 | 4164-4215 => 0.06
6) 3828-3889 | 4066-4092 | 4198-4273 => -0.05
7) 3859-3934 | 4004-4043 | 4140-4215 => -0.12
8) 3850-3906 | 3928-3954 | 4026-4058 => 0.19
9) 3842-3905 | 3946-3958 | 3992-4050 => 0.10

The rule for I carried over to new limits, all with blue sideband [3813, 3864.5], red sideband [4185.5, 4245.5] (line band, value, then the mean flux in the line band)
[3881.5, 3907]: 1.4 angstroms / 3.39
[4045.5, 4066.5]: -2.1 angstroms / 4.21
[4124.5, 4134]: -0.3 angstroms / 4.07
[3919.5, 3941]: 0.8 angstroms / 3.49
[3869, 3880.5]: -1.5 angstroms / 4.01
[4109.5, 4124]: 0.3 angstroms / 3.83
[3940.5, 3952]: -0.1 angstroms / 3.68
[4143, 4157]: -0.7 angstroms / 4.17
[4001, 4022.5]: -3.1 angstroms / 4.29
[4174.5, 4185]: -0.1 angstroms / 4.03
